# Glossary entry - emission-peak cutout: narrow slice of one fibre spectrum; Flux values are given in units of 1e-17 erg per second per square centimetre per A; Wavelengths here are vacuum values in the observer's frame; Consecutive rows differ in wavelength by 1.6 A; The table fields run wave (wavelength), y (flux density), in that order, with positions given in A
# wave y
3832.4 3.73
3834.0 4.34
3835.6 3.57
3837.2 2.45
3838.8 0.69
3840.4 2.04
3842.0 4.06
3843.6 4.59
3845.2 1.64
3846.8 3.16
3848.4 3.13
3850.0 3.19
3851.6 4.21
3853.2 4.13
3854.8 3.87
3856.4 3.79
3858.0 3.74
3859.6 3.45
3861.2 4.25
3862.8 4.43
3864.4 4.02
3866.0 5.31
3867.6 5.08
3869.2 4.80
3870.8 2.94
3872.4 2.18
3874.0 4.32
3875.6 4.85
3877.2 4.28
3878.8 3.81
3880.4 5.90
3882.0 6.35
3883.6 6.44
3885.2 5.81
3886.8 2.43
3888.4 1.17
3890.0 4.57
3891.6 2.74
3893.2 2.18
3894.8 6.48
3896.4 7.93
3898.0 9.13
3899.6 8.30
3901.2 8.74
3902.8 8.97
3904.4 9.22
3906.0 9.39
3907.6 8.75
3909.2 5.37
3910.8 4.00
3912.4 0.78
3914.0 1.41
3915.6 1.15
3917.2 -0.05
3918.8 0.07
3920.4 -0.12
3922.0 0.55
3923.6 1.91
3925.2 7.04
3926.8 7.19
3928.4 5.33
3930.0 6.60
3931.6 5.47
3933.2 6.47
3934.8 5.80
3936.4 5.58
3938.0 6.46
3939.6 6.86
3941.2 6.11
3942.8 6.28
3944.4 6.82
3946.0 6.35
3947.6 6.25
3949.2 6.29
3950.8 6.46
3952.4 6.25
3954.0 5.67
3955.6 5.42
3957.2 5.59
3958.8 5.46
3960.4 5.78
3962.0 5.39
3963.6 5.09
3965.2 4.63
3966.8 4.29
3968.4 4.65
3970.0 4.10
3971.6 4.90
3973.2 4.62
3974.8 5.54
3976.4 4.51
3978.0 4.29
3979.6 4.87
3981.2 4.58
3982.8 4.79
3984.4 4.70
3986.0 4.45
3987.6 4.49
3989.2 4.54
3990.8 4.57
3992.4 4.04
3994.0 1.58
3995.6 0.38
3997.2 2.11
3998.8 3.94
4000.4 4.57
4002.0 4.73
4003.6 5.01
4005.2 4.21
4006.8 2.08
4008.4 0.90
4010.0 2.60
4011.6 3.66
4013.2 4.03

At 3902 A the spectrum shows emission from Lyman alpha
